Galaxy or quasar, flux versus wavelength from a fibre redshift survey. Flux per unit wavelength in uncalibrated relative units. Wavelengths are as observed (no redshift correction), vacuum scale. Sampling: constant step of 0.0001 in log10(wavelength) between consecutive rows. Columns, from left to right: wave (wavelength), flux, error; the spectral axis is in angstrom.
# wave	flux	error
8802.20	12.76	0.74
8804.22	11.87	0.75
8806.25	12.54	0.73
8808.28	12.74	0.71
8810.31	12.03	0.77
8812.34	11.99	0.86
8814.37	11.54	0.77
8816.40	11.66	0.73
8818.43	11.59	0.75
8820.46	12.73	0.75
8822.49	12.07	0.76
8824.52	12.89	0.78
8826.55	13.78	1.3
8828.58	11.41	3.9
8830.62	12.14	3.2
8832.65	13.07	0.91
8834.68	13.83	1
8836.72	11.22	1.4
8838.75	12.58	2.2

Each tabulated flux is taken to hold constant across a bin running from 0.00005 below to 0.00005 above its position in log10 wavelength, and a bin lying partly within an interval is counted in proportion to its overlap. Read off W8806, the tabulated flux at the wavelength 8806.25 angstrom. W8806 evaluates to 12.54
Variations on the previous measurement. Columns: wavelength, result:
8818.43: 11.59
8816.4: 11.66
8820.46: 12.73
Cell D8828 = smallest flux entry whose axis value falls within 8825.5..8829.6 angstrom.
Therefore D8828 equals 11.41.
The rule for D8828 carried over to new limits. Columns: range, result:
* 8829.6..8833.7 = 12.14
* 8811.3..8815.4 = 11.54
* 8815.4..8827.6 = 11.59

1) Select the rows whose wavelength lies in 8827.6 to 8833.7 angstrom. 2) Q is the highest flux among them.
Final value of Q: 13.07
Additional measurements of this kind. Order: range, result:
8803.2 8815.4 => 12.74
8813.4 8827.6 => 13.78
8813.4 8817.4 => 11.66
